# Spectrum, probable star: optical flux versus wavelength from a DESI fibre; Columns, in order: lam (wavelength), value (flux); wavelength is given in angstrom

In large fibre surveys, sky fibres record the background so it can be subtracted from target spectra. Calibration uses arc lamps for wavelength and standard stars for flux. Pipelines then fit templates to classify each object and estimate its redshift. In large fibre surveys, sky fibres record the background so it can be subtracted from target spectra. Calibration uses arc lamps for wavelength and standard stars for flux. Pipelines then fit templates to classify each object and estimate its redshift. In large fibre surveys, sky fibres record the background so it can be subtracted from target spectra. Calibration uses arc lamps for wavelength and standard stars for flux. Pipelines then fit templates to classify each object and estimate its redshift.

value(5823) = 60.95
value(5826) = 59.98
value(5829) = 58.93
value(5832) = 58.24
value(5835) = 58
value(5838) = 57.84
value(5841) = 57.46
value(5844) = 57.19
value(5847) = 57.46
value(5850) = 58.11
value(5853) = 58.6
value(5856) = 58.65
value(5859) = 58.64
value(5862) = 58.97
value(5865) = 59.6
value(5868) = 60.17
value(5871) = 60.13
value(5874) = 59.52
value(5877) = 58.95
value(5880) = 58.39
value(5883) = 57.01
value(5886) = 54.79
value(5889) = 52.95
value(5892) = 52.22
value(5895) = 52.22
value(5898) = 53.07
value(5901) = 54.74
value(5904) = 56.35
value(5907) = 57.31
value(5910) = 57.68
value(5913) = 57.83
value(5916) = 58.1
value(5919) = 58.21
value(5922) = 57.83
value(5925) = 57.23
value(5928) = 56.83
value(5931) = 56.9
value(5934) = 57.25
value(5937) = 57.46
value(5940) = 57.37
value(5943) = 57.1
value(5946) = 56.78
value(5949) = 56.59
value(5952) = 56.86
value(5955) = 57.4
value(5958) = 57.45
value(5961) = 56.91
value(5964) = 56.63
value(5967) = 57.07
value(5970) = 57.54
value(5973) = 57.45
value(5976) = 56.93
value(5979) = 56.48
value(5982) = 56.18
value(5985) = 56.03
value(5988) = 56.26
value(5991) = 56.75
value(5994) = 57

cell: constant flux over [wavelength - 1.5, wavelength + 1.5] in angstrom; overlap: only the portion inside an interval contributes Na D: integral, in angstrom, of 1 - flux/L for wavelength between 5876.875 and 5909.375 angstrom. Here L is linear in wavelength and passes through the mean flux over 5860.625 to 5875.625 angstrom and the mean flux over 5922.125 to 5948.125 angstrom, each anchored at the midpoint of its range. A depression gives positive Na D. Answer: 2.0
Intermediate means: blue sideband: 59.7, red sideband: 57.1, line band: 55.2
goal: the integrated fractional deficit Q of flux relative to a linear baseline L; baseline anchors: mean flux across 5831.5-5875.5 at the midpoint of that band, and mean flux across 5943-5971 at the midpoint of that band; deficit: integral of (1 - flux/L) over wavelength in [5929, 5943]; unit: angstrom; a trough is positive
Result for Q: 0.0 angstrom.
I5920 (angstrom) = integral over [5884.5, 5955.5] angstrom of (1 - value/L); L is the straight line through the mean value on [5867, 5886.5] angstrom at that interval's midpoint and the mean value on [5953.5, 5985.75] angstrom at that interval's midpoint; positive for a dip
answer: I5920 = 1.9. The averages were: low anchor 58.6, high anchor 56.9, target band 56.3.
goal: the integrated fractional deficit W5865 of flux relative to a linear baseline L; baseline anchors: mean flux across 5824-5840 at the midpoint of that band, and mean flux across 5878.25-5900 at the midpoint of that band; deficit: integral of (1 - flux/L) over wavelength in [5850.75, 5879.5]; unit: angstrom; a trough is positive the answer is -1.5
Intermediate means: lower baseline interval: 58.6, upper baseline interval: 54.4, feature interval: 59.2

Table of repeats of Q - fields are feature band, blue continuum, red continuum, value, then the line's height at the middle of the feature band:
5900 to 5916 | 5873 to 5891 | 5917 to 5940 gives 0.0 angstrom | 57.1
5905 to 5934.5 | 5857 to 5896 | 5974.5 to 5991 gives -0.3 angstrom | 56.9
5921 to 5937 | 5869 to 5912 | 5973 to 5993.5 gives -0.3 angstrom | 56.3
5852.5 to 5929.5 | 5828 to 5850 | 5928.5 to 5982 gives 0.5 angstrom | 57.5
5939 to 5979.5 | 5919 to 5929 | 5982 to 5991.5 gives -0.2 angstrom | 56.8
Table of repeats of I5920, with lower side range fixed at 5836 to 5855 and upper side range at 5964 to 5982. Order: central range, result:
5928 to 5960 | 0.0 angstrom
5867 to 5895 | 0.4 angstrom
